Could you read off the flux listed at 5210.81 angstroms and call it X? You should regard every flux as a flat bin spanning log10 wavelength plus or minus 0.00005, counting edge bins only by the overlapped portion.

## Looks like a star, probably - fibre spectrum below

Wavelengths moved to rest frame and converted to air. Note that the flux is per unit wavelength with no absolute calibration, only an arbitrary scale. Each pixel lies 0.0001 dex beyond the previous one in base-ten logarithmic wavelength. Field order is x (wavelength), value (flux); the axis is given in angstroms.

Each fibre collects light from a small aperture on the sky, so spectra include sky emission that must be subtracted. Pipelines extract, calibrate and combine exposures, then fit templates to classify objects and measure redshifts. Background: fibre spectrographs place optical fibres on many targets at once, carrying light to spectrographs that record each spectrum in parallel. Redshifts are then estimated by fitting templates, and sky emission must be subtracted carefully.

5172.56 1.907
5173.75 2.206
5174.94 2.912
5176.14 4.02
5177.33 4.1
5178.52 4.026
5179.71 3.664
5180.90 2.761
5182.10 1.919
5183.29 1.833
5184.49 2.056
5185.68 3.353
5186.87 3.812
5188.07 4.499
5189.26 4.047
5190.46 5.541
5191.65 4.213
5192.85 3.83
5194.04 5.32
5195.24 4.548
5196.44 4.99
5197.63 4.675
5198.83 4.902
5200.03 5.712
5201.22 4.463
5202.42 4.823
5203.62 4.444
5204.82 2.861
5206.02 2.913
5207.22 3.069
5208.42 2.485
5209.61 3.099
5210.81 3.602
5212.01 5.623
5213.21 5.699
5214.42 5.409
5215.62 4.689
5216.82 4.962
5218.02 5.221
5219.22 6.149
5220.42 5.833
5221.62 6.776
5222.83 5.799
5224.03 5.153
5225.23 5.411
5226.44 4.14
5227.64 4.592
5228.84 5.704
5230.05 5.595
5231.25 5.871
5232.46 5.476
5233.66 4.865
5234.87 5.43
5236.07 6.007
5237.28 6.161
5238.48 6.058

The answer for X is 3.602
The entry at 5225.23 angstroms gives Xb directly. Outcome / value 5.411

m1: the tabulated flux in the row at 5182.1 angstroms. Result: 1.919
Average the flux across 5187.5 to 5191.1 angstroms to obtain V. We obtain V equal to 4.7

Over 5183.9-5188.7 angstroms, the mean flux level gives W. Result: 3.44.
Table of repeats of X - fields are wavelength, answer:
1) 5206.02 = 2.913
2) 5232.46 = 5.476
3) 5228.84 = 5.704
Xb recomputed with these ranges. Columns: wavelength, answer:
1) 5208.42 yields 2.485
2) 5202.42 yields 4.823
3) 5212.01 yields 5.623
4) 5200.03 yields 5.712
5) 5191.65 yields 4.213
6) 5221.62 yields 6.776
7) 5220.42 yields 5.833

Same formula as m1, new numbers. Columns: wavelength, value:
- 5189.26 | 4.047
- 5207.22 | 3.069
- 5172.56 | 1.907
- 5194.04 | 5.32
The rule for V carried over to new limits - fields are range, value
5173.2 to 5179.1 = 3.46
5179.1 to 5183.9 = 2.55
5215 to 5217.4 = 4.83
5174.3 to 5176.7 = 3.42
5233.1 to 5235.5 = 5.17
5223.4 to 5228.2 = 4.83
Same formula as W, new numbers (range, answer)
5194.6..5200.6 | 4.96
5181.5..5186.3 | 2.3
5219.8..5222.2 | 6.31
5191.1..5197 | 4.58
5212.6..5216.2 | 5.26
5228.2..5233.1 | 5.65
